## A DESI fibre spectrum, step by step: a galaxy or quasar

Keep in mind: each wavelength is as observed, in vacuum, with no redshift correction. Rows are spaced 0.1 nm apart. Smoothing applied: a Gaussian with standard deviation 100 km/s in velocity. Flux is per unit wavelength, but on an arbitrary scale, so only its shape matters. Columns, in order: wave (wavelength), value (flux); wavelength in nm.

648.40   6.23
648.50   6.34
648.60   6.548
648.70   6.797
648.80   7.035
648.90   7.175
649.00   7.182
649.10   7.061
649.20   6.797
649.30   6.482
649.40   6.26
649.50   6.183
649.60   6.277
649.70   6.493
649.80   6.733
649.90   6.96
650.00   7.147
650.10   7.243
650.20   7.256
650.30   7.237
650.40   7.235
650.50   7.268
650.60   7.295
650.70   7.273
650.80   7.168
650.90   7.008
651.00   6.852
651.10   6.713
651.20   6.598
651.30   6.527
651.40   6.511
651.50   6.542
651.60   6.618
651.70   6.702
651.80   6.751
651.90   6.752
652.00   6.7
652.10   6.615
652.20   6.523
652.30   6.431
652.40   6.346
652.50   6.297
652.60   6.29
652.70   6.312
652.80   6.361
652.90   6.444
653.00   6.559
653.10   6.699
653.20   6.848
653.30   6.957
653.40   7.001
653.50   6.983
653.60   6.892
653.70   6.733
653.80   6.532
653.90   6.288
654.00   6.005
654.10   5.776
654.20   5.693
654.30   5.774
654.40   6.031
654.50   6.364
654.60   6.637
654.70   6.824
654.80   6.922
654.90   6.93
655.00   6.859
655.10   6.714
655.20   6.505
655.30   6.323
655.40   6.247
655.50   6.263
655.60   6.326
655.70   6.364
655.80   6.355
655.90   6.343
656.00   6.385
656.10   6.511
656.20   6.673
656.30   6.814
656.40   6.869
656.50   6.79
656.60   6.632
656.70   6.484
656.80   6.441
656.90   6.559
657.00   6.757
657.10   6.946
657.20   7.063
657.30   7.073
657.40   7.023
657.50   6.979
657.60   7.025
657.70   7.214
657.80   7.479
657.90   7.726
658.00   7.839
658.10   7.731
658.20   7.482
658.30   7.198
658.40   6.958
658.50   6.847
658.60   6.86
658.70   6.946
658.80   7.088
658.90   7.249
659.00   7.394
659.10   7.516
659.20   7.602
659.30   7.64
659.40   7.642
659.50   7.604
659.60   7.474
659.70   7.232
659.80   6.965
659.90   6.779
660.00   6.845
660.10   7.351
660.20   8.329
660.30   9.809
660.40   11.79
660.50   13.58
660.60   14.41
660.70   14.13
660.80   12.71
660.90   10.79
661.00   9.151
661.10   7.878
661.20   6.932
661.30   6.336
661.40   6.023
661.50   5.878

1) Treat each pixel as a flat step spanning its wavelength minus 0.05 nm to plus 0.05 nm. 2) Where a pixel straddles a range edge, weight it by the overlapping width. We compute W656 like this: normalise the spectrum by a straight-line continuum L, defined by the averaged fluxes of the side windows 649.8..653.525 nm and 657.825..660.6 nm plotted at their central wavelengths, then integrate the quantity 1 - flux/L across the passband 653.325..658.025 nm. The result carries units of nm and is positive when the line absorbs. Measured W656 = 0.475 nm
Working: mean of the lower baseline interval 6.78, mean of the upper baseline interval 7.95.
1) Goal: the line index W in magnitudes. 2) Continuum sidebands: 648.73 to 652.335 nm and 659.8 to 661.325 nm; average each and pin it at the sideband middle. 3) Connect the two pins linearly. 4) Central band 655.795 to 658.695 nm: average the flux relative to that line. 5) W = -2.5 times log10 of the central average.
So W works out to 0.256 mag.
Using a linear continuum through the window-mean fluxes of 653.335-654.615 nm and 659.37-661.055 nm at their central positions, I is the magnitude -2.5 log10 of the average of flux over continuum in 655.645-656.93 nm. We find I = 0.15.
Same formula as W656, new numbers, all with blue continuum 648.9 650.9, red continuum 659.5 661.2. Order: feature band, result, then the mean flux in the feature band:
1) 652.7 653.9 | 0.17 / 6.69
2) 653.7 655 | 0.27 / 6.35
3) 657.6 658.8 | 0.23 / 7.28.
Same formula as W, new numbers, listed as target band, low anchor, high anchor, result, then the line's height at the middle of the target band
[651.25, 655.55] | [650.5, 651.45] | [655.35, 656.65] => 0.03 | 6.71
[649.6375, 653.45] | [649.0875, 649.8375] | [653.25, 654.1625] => -0.04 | 6.53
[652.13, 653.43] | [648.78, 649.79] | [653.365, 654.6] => -0.02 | 6.43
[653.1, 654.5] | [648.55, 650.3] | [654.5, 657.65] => 0.05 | 6.71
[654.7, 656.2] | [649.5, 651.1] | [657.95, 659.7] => 0.11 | 7.21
